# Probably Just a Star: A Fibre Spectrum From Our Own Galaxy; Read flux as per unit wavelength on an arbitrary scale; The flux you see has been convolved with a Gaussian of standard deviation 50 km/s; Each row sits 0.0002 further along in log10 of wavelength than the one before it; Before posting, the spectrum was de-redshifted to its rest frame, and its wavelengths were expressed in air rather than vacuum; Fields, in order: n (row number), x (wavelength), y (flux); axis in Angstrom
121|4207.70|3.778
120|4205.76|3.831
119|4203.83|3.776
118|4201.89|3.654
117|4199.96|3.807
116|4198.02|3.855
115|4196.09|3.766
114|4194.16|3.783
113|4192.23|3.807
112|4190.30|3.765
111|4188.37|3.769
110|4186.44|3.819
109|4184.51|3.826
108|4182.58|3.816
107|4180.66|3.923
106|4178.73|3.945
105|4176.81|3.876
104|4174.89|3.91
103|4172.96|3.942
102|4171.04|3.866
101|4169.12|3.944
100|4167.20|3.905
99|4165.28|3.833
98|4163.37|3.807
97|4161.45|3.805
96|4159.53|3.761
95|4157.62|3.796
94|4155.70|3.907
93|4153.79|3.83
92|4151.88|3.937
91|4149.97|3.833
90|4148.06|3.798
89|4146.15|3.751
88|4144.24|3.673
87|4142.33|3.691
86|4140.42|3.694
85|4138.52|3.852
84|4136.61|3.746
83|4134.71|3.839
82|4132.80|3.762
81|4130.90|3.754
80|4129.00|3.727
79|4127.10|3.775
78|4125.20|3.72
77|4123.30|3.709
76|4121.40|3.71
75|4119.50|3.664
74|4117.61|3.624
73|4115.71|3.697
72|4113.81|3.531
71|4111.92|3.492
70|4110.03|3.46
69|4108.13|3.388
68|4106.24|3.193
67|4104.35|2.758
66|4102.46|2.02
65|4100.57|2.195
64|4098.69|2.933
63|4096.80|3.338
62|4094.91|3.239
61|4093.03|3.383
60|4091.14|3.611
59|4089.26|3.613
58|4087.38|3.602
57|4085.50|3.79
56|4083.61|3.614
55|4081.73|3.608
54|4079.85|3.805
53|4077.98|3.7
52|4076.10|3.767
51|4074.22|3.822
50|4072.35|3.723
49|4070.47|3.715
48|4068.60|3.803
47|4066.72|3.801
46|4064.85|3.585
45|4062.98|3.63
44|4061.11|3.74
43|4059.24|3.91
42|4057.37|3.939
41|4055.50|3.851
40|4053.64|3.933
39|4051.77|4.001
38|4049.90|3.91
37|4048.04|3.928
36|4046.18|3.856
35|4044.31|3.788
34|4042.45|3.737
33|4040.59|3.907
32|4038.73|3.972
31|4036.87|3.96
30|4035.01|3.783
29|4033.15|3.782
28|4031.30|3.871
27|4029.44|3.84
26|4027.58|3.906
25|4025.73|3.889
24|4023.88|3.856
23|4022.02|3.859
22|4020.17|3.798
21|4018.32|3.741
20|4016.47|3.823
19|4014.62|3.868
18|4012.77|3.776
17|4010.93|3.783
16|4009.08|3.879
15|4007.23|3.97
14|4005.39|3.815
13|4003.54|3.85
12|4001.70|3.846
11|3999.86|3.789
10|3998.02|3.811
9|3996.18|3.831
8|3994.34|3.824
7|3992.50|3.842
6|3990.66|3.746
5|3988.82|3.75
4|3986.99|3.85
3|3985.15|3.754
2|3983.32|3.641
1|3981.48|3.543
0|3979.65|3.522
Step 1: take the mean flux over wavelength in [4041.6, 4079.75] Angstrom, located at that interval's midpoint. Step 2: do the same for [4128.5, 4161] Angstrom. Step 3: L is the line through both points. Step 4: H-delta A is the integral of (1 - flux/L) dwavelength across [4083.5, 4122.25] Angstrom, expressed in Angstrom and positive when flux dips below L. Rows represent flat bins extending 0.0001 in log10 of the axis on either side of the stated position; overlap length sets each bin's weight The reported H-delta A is 4.9 Angstrom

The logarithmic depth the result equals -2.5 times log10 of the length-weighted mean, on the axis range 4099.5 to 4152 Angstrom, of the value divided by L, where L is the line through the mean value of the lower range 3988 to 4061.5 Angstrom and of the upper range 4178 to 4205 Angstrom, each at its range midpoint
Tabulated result 0.09 mag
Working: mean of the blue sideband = 3.85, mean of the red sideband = 3.81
